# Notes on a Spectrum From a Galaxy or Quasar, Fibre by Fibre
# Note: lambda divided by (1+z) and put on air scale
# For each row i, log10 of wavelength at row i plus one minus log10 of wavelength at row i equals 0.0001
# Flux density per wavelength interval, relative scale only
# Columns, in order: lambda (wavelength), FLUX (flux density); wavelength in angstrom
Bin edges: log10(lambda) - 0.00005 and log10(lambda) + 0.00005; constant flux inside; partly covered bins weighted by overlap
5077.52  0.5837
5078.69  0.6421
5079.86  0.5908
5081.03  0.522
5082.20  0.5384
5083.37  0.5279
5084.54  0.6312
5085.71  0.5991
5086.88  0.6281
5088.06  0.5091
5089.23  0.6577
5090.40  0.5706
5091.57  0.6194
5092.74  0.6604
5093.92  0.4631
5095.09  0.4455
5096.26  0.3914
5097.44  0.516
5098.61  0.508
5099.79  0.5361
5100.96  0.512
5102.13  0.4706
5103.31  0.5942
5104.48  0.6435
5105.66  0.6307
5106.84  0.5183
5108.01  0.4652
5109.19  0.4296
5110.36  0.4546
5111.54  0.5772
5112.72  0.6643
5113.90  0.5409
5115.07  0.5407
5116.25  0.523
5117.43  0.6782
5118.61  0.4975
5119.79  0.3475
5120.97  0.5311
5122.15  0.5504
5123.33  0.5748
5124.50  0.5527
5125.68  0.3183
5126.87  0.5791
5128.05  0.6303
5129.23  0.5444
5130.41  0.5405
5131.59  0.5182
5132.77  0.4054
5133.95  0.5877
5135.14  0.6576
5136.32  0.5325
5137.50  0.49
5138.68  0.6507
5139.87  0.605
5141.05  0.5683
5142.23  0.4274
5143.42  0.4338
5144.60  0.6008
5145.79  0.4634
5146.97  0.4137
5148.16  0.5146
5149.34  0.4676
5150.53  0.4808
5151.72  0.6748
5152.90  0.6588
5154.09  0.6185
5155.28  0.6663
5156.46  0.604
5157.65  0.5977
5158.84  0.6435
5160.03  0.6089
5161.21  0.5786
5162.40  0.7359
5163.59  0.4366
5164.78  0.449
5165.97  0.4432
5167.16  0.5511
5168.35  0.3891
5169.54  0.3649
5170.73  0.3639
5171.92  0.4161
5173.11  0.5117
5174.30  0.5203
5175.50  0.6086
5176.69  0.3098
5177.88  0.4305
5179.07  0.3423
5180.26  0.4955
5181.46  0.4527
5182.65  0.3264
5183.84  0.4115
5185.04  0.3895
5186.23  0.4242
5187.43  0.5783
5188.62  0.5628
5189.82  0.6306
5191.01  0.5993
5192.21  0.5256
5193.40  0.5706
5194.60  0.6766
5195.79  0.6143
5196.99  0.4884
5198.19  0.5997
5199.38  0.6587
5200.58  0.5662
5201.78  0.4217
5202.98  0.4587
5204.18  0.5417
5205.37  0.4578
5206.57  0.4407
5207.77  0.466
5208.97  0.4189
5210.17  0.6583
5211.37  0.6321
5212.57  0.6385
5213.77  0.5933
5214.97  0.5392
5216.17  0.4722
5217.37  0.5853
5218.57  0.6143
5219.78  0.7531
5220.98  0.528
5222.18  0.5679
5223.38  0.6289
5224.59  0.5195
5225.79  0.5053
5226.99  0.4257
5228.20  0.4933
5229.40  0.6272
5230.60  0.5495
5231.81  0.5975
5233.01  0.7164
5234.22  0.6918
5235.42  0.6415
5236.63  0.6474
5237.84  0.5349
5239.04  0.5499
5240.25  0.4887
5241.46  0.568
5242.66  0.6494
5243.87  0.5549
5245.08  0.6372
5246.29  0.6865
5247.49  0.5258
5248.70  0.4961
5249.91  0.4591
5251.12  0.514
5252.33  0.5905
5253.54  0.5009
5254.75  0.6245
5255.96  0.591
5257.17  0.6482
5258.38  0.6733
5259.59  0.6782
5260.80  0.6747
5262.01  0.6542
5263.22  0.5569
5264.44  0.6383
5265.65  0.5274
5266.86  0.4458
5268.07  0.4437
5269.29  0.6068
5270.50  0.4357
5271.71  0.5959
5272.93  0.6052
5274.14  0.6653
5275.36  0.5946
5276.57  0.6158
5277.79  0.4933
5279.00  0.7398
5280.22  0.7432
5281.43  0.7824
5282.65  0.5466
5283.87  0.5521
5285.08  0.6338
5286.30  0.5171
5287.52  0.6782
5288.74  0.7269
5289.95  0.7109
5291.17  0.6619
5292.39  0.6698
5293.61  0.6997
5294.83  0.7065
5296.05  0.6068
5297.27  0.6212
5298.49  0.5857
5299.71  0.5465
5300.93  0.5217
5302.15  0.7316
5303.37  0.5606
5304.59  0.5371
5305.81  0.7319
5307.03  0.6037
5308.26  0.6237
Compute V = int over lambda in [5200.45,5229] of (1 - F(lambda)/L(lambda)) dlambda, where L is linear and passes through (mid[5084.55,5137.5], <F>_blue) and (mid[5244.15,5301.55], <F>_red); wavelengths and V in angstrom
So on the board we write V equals 2.1 angstrom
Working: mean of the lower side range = 0.539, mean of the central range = 0.539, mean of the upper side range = 0.605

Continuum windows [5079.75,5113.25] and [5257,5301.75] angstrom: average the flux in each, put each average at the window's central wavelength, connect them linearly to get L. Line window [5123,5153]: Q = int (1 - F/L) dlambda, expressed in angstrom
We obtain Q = 1.6 angstrom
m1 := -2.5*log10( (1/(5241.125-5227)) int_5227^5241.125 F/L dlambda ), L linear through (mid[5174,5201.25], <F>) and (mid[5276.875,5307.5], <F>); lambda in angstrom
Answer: -0.04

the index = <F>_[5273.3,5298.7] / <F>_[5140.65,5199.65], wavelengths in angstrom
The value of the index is 1.2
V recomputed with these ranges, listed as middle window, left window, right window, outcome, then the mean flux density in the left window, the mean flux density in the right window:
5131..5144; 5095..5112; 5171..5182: -1.32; 0.514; 0.451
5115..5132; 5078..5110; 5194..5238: 0.76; 0.548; 0.567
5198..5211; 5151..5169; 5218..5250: 1.41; 0.576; 0.582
